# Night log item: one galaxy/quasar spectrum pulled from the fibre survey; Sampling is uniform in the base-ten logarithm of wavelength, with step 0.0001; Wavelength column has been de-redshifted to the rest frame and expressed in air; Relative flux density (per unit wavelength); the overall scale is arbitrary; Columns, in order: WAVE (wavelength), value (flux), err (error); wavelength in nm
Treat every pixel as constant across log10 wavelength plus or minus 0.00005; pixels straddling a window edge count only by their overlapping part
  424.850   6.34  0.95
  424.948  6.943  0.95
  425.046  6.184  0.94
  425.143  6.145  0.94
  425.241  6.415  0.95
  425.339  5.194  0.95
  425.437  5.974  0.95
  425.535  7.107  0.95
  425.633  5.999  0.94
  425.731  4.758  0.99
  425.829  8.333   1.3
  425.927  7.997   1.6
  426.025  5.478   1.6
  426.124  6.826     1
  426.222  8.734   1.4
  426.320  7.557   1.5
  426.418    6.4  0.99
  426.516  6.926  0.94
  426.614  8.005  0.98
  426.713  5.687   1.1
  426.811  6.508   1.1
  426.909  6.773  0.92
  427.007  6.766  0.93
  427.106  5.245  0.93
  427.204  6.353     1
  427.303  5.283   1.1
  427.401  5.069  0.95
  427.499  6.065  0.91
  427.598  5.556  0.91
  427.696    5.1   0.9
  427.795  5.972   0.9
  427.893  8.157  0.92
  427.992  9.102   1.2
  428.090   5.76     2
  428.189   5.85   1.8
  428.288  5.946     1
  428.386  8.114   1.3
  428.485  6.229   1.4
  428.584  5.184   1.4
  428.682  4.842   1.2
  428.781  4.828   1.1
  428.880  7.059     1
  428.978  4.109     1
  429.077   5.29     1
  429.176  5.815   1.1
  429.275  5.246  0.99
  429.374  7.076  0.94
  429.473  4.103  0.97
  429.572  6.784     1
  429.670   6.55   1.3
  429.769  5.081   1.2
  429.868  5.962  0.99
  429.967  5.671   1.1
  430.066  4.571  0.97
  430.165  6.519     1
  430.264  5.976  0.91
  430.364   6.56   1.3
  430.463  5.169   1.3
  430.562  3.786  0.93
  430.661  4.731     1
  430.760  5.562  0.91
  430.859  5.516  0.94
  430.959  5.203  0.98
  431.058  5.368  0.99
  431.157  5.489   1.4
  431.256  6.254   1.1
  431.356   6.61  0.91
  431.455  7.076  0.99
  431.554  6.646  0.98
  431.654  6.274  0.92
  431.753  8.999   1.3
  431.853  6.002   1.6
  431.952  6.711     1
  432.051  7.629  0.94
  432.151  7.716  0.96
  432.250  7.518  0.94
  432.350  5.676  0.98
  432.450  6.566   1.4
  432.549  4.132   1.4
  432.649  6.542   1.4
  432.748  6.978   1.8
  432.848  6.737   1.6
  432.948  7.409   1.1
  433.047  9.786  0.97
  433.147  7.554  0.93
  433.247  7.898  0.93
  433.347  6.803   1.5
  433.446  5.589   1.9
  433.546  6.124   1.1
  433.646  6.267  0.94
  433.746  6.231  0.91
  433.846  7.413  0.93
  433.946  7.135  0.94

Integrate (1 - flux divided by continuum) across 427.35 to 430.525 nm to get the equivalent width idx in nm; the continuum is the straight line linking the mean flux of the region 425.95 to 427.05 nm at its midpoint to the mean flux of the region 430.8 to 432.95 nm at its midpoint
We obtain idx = 0.38 nm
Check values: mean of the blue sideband 6.91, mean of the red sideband 6.48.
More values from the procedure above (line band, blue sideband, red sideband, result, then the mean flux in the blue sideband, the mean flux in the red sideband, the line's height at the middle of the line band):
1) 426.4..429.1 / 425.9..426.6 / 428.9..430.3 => 0.135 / 7.15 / 5.66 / 6.48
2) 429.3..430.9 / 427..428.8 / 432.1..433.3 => 0.225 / 6.08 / 7.04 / 6.52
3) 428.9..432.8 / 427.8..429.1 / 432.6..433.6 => 0.408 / 6.2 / 7.14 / 6.69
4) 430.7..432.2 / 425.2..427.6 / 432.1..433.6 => 0.071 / 6.46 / 6.87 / 6.78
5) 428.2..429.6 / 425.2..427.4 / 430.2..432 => 0.111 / 6.53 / 6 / 6.24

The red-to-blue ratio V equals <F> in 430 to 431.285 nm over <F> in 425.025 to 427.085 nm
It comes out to 0.82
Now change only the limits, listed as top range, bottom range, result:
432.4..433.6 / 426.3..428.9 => 1.09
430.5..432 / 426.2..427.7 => 0.94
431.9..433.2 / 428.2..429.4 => 1.21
